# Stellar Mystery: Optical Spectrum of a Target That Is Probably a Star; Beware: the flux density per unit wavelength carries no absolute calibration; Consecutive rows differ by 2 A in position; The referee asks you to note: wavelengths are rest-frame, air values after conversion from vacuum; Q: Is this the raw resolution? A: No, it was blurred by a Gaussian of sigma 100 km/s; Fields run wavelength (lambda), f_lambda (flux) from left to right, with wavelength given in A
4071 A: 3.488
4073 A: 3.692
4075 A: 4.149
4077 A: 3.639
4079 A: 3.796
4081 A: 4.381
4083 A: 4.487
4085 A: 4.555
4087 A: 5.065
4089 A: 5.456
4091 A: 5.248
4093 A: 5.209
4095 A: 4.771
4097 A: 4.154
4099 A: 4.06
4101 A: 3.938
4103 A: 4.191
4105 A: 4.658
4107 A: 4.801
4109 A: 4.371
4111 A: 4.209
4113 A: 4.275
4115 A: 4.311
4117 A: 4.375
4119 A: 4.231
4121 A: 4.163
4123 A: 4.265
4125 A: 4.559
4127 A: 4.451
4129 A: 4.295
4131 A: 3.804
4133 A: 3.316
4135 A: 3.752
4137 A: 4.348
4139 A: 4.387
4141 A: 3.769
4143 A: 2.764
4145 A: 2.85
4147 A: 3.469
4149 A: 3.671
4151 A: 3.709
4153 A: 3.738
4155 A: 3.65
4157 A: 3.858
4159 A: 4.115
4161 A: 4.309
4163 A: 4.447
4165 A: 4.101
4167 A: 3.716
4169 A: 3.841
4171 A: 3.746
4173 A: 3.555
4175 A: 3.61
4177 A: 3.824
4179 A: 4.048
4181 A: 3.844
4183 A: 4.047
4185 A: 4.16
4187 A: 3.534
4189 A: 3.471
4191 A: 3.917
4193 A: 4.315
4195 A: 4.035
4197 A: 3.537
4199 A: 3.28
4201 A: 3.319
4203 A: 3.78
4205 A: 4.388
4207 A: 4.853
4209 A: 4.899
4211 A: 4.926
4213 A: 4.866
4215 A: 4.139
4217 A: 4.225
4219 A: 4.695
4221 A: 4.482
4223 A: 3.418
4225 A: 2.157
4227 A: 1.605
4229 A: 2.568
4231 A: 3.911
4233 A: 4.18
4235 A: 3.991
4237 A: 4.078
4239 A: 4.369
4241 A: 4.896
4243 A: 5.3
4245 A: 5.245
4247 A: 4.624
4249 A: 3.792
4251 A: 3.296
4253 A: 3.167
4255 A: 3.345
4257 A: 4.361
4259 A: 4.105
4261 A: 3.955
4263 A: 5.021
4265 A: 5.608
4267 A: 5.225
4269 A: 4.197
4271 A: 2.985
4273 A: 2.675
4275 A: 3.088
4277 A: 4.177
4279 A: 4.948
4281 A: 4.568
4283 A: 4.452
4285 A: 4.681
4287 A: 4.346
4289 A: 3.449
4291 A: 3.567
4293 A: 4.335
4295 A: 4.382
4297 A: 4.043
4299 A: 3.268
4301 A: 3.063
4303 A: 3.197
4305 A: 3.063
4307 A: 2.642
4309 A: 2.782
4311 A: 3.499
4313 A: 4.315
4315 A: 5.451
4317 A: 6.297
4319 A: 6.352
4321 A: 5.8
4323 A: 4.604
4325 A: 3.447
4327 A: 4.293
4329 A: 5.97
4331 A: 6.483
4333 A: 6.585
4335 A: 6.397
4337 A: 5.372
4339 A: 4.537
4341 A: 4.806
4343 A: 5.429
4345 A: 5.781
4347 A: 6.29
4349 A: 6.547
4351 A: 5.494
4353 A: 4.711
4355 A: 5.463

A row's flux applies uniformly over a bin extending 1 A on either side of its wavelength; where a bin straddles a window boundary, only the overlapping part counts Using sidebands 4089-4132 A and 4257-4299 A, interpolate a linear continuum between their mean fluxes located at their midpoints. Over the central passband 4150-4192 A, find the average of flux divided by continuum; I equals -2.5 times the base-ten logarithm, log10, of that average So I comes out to 0.12 mag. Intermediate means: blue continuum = 4.42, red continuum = 4.17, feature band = 3.87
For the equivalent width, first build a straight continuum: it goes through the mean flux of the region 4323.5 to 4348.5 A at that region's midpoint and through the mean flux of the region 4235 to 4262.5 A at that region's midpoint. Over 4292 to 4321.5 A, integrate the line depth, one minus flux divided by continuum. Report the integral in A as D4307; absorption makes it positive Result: 5.3 A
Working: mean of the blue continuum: 4.2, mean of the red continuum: 5.45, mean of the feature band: 4.14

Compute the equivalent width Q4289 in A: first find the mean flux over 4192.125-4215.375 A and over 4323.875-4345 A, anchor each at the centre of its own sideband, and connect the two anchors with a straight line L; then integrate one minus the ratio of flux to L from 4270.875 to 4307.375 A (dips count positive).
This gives 8.7 A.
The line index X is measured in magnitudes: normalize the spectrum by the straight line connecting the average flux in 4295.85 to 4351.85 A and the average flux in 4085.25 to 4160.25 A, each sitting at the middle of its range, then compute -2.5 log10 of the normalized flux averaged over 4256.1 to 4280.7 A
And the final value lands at 0.11 mag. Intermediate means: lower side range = 4.17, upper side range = 4.85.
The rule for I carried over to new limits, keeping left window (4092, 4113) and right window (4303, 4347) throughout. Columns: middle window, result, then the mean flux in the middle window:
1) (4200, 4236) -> 0.197 mag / 3.91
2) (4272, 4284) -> 0.209 mag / 3.98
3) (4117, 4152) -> 0.159 mag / 3.89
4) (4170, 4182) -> 0.215 mag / 3.77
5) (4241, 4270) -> 0.092 mag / 4.39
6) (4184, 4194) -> 0.191 mag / 3.88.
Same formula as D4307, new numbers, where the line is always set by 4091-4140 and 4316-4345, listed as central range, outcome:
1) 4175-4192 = 3.03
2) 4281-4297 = 3.21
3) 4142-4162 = 3.97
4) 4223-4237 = 5.01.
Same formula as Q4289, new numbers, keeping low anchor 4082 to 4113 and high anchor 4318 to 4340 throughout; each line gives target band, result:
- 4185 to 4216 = 5.55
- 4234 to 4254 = 3.33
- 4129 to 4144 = 3.07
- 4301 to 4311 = 4.41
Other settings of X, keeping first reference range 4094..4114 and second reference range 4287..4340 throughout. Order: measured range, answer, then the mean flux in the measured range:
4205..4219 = -0.050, 4.64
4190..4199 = 0.141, 3.88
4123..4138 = 0.071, 4.09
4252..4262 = 0.178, 3.79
